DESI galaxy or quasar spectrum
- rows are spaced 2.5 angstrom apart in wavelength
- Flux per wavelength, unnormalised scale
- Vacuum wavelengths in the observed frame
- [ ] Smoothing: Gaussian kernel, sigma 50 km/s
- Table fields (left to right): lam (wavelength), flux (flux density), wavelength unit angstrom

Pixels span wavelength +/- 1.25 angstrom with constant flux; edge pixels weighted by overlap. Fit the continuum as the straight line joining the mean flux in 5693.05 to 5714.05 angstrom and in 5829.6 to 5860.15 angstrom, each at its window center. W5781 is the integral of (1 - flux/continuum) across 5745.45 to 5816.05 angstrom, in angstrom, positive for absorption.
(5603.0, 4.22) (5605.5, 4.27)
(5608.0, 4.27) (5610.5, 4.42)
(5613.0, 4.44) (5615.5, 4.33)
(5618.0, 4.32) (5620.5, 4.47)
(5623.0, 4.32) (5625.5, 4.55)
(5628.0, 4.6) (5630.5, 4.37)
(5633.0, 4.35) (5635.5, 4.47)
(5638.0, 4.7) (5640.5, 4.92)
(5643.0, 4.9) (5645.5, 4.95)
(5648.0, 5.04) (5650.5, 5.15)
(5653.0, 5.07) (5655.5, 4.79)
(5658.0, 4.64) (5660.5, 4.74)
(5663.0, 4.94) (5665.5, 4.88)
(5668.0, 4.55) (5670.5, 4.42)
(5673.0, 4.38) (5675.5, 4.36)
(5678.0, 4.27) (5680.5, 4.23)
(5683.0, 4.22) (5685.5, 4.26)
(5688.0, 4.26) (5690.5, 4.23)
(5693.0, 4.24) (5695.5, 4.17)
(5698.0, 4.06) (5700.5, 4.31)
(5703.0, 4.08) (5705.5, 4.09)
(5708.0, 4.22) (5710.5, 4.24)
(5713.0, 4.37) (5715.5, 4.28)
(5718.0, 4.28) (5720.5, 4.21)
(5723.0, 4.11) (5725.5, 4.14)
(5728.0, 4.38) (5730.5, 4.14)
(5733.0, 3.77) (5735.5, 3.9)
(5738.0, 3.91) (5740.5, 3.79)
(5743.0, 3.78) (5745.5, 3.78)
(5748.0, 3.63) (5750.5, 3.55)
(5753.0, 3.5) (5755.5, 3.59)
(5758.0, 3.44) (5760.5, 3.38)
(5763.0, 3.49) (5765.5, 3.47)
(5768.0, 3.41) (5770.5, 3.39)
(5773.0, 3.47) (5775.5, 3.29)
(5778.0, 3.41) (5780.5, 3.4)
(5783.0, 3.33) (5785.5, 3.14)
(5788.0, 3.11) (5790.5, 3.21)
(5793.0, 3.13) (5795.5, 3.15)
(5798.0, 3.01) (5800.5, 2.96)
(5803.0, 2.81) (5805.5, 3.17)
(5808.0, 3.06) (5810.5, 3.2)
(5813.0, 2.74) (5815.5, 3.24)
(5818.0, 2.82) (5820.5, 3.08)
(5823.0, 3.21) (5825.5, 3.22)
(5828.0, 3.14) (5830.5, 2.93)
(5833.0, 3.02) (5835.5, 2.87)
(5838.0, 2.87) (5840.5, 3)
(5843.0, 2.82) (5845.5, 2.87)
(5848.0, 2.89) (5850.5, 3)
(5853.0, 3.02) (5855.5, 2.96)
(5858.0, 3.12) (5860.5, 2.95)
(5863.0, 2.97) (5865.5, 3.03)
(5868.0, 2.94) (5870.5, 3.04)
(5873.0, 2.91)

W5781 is 4.6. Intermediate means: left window 4.19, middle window 3.28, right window 2.95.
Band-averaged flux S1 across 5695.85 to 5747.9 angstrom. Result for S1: 4.08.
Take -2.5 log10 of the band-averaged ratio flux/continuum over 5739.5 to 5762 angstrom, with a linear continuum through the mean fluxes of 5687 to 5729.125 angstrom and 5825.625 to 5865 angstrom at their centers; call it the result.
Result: 0.07 mag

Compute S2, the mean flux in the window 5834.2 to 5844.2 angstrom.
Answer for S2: 2.89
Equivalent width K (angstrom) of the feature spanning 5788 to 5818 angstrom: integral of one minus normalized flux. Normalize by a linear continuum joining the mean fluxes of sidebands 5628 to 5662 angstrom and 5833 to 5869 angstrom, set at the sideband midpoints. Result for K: 2.9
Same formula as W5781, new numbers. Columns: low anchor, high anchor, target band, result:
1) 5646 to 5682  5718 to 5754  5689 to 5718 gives 0.31 angstrom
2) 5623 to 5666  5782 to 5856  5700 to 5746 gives -1.34 angstrom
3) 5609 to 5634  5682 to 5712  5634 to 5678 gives -4.33 angstrom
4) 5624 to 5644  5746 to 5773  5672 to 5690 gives -0.40 angstrom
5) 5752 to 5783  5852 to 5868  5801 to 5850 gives 2.56 angstrom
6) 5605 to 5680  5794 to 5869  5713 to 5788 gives -0.21 angstrom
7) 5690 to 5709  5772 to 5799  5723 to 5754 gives -0.96 angstrom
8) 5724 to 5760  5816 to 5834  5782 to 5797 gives 0.92 angstrom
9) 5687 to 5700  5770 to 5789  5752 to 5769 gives 0.21 angstrom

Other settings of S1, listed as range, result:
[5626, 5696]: 4.58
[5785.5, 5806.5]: 3.07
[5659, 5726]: 4.32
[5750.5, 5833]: 3.22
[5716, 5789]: 3.67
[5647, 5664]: 4.91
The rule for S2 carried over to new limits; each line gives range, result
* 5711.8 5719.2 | 4.31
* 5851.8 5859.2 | 3.03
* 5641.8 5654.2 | 5.02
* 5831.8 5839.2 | 2.92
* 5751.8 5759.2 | 3.51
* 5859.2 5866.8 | 2.98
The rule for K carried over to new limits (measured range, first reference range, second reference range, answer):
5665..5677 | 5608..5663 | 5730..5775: -0.4 angstrom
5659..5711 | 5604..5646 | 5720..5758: -2.2 angstrom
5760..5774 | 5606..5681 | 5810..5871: 0.6 angstrom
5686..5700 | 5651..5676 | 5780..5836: 0.5 angstrom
